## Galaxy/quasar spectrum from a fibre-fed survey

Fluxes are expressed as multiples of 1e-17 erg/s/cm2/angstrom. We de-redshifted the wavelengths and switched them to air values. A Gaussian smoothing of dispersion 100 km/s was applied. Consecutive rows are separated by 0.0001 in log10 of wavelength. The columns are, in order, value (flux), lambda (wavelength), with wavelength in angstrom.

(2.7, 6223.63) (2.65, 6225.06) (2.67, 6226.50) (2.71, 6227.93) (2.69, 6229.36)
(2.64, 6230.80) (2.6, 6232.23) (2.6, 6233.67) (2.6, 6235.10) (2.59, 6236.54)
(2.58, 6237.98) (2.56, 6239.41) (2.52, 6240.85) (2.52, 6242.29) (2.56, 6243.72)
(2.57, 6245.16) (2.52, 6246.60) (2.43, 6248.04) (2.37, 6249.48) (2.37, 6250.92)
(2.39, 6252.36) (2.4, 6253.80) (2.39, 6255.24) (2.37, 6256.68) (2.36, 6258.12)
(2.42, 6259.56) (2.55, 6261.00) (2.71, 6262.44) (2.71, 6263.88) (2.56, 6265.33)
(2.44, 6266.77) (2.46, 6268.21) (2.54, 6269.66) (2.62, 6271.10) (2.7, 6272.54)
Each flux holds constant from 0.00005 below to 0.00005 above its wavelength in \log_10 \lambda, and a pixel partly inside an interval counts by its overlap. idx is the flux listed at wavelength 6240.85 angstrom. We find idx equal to 2.52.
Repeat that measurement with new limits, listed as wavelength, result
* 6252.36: 2.39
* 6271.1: 2.62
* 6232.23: 2.6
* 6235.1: 2.6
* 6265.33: 2.56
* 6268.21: 2.46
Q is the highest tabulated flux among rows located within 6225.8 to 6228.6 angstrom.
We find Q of 2.71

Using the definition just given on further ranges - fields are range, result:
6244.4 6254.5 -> 2.57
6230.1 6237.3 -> 2.64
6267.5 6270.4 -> 2.54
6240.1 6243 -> 2.52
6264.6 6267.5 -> 2.56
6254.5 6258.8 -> 2.39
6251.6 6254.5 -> 2.4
